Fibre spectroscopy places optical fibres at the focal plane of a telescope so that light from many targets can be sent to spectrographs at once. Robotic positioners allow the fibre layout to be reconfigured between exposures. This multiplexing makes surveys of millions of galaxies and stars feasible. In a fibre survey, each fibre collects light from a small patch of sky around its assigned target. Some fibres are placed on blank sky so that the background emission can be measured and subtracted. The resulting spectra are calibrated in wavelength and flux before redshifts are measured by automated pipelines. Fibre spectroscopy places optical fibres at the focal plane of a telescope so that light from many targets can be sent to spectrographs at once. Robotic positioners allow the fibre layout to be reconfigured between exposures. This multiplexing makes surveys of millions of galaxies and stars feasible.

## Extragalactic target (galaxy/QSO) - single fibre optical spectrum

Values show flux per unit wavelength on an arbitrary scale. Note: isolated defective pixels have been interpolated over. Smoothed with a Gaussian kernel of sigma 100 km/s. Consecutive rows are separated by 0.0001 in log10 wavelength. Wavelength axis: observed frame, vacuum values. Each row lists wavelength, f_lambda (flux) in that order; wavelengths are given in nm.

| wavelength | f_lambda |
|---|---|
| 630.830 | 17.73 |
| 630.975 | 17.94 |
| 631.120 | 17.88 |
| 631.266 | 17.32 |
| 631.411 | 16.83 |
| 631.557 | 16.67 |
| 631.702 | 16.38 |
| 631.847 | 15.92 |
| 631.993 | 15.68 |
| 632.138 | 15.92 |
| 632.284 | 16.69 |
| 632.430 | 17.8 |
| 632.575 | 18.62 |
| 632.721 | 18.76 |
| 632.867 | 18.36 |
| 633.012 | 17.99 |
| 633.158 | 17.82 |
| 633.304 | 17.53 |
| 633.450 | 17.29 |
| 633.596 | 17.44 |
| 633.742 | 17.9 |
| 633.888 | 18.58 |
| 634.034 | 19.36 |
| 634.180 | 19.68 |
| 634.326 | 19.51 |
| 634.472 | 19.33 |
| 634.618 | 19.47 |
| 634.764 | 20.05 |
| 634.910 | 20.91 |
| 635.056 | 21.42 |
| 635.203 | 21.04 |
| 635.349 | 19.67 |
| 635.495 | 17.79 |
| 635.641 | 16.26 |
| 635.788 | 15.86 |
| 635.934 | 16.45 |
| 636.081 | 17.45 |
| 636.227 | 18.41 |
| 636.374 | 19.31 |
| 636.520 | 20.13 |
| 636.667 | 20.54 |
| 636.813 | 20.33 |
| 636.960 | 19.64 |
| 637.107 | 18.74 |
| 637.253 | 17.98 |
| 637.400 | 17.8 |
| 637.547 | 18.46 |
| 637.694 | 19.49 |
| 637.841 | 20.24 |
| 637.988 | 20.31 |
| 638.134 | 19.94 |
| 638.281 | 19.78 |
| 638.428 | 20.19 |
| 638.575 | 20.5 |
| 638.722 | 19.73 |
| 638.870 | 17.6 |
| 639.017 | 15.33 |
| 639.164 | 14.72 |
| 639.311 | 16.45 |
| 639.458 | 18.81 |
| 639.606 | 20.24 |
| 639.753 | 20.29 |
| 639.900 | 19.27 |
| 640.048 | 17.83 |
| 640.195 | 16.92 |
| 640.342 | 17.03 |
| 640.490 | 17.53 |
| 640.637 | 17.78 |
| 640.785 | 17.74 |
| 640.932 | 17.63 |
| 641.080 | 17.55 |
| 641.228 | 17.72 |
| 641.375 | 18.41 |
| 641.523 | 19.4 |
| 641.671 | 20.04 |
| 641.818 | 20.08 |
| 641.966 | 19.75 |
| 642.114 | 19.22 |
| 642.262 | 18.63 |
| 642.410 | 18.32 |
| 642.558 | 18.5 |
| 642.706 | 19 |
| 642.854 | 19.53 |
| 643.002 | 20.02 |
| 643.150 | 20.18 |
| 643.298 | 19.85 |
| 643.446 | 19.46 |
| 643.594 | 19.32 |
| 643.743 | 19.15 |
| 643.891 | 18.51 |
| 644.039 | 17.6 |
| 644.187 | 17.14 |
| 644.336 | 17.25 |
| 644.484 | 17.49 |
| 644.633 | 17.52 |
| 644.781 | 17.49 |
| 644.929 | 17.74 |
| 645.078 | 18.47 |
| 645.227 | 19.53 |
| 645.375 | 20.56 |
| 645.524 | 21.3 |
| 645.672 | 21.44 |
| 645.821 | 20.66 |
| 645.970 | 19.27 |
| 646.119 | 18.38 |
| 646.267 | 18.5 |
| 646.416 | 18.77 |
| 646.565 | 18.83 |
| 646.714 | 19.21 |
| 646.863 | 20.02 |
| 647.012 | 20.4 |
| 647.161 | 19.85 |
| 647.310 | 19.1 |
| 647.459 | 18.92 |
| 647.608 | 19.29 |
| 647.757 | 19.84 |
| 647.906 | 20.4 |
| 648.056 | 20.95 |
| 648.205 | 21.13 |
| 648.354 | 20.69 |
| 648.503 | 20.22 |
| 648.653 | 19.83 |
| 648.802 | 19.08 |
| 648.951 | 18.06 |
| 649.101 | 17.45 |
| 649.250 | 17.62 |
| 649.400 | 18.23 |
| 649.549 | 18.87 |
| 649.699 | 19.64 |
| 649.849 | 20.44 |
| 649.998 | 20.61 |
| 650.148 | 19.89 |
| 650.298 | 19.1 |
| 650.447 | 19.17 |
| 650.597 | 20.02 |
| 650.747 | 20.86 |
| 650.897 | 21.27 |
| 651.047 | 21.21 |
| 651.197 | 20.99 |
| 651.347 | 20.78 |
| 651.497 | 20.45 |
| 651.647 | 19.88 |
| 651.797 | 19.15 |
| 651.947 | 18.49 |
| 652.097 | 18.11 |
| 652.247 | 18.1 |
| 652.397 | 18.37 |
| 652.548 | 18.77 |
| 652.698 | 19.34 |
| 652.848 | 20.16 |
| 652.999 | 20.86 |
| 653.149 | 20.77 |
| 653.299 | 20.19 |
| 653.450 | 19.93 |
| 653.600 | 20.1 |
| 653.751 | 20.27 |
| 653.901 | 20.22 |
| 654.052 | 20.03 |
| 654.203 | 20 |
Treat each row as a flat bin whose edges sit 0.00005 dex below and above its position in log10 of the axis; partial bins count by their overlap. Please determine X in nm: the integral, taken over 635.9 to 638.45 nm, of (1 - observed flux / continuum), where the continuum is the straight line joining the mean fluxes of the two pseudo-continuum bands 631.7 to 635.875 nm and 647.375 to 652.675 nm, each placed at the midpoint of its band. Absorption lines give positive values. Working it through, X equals -0.09 nm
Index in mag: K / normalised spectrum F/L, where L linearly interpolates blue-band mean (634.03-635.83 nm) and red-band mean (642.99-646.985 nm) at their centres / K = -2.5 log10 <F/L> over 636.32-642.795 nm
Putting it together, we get 0.02 mag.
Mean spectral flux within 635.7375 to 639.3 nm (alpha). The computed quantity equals 18.7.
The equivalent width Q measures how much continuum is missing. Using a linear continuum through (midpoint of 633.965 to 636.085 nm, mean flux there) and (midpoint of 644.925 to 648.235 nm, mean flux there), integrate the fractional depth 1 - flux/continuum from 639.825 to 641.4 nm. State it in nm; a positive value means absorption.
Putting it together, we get 0.13 nm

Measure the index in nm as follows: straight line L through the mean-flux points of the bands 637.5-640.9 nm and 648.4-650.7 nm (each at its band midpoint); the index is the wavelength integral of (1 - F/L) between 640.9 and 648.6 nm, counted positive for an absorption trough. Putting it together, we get -0.12 nm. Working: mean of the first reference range 18.5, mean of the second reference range 19.3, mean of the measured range 19.2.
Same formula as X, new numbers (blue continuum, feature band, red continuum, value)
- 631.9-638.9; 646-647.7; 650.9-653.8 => 0.02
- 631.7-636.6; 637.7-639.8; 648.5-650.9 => -0.03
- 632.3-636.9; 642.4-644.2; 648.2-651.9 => 0.02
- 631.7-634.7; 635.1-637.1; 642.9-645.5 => -0.06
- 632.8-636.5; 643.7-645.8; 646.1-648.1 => 0.07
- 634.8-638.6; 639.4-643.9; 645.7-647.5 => 0.10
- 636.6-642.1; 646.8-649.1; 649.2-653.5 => -0.04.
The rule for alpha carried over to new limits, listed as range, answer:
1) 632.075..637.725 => 18.6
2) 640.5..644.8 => 18.6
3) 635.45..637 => 18.4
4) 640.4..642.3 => 18.6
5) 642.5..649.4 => 19.2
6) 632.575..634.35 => 18.3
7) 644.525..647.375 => 19.3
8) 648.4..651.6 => 19.7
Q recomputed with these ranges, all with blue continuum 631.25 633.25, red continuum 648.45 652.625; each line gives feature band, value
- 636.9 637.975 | -0.069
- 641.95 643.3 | -0.057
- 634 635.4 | -0.205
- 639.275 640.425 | -0.018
